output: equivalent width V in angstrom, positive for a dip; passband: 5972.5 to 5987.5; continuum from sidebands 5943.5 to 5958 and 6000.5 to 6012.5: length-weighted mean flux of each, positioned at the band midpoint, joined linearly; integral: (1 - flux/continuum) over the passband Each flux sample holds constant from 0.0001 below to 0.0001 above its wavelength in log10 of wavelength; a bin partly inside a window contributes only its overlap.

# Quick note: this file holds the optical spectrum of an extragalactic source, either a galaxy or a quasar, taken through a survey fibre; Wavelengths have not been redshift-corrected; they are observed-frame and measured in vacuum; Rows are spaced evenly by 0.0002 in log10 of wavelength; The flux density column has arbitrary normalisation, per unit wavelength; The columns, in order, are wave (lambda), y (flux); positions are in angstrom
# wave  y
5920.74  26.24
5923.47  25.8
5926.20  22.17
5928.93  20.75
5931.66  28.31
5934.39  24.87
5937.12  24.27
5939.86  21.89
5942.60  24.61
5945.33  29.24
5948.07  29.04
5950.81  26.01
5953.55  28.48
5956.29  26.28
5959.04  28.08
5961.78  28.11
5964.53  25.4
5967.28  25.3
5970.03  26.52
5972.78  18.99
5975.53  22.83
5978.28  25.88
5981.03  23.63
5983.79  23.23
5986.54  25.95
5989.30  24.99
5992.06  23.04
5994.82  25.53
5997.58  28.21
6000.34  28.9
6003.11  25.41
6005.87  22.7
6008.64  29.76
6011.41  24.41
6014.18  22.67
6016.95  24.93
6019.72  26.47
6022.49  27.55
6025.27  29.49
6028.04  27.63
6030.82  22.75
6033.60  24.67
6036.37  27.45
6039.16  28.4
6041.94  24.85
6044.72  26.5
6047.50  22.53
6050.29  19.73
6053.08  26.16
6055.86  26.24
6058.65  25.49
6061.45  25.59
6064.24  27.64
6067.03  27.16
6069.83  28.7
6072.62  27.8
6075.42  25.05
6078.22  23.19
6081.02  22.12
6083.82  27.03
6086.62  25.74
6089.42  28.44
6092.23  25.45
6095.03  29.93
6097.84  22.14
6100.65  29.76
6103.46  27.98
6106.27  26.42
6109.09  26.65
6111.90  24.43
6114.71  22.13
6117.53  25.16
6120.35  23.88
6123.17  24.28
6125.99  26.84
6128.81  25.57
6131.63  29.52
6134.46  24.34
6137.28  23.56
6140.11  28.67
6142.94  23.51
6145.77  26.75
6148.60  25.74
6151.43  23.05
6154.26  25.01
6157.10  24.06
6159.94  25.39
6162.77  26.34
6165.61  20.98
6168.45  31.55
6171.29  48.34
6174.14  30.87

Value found 1.7 angstrom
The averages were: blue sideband 27.7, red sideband 25.9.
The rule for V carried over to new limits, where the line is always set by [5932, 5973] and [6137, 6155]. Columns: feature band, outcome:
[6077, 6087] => 0.4 angstrom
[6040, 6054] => 0.9 angstrom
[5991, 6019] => 0.3 angstrom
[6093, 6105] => -0.9 angstrom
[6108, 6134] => 0.1 angstrom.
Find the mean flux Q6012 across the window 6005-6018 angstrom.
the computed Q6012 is 25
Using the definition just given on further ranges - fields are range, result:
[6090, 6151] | 25.8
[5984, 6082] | 25.7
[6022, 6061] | 25.6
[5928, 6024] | 25.5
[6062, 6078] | 26.9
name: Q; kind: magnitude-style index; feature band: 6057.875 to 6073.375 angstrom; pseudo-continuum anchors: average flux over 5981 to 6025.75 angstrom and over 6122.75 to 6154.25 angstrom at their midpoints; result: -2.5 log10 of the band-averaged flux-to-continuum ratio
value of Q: -0.06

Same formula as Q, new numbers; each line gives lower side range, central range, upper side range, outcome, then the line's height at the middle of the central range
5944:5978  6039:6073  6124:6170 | 0.01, 25.9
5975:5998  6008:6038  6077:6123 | -0.04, 25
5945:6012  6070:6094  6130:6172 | 0.02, 26.4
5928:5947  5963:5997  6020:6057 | 0.04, 25.3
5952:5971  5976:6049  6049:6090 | 0.03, 26.3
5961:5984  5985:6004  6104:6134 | -0.06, 24.6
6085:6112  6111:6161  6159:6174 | 0.15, 29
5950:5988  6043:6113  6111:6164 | -0.03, 25.2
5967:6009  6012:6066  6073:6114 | -0.01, 25.5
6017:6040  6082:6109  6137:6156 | -0.04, 25.9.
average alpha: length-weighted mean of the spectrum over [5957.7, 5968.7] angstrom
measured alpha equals 26.7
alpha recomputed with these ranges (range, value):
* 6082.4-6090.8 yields 27.1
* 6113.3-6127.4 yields 24.5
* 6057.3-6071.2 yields 26.9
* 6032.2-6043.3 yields 26.3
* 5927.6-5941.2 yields 24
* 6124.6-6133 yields 27.3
